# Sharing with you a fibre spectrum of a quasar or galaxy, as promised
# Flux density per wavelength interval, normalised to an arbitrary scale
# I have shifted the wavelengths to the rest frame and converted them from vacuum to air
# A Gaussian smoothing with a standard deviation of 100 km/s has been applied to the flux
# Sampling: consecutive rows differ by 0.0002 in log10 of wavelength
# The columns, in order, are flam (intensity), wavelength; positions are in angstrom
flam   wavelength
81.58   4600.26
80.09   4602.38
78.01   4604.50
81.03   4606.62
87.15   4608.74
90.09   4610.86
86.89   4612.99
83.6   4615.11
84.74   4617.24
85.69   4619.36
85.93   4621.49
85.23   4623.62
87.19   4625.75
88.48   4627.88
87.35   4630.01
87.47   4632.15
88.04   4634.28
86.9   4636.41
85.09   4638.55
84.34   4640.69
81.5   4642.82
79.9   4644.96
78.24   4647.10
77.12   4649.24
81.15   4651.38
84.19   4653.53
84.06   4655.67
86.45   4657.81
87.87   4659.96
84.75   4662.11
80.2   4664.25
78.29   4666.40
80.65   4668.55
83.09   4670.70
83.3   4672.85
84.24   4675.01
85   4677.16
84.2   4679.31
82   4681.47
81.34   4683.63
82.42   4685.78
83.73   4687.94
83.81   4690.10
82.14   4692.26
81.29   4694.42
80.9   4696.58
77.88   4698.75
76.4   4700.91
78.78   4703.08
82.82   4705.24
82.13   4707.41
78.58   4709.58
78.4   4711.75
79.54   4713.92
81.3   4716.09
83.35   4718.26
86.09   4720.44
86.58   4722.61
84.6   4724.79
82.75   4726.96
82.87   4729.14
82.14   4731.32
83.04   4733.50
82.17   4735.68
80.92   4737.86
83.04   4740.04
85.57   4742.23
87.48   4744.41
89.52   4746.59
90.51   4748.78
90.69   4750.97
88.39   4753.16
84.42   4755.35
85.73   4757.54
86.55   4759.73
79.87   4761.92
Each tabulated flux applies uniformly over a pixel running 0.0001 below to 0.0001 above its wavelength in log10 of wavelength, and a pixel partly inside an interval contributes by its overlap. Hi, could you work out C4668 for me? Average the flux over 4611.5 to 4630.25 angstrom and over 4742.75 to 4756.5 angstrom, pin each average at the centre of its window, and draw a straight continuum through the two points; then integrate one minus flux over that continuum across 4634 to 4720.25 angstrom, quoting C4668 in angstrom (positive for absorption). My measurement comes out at 5.0 angstrom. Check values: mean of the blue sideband 86.2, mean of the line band 82.1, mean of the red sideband 88.4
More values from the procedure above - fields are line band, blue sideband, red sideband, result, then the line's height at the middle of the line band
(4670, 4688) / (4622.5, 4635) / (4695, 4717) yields -0.20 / 82.3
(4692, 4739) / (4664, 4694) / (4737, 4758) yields 1.76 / 84.7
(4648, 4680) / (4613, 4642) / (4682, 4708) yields 0.19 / 83.4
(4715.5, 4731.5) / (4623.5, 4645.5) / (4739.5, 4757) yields 0.60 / 87.1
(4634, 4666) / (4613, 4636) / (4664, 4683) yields 0.46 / 84.3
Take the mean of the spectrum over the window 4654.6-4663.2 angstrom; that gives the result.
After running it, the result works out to 85.8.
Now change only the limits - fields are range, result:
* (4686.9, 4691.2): 83.8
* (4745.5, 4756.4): 88.7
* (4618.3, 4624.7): 85.6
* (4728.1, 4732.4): 82.5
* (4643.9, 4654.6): 80.1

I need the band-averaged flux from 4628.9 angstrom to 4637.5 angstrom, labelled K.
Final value 87.4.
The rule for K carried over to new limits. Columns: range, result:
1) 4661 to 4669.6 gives 81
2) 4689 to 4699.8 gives 81.2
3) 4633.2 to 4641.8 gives 86.2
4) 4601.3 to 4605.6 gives 79.1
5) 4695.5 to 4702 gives 78.3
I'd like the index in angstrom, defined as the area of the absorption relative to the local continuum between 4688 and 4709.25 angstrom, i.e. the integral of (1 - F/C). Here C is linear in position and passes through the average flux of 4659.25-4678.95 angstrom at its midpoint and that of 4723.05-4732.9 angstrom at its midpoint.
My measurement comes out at 0.61 angstrom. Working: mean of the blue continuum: 83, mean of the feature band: 80.7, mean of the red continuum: 83.3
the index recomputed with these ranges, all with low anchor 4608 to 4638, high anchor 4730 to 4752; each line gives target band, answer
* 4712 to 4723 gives 0.4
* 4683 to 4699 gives 0.8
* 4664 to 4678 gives 0.7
